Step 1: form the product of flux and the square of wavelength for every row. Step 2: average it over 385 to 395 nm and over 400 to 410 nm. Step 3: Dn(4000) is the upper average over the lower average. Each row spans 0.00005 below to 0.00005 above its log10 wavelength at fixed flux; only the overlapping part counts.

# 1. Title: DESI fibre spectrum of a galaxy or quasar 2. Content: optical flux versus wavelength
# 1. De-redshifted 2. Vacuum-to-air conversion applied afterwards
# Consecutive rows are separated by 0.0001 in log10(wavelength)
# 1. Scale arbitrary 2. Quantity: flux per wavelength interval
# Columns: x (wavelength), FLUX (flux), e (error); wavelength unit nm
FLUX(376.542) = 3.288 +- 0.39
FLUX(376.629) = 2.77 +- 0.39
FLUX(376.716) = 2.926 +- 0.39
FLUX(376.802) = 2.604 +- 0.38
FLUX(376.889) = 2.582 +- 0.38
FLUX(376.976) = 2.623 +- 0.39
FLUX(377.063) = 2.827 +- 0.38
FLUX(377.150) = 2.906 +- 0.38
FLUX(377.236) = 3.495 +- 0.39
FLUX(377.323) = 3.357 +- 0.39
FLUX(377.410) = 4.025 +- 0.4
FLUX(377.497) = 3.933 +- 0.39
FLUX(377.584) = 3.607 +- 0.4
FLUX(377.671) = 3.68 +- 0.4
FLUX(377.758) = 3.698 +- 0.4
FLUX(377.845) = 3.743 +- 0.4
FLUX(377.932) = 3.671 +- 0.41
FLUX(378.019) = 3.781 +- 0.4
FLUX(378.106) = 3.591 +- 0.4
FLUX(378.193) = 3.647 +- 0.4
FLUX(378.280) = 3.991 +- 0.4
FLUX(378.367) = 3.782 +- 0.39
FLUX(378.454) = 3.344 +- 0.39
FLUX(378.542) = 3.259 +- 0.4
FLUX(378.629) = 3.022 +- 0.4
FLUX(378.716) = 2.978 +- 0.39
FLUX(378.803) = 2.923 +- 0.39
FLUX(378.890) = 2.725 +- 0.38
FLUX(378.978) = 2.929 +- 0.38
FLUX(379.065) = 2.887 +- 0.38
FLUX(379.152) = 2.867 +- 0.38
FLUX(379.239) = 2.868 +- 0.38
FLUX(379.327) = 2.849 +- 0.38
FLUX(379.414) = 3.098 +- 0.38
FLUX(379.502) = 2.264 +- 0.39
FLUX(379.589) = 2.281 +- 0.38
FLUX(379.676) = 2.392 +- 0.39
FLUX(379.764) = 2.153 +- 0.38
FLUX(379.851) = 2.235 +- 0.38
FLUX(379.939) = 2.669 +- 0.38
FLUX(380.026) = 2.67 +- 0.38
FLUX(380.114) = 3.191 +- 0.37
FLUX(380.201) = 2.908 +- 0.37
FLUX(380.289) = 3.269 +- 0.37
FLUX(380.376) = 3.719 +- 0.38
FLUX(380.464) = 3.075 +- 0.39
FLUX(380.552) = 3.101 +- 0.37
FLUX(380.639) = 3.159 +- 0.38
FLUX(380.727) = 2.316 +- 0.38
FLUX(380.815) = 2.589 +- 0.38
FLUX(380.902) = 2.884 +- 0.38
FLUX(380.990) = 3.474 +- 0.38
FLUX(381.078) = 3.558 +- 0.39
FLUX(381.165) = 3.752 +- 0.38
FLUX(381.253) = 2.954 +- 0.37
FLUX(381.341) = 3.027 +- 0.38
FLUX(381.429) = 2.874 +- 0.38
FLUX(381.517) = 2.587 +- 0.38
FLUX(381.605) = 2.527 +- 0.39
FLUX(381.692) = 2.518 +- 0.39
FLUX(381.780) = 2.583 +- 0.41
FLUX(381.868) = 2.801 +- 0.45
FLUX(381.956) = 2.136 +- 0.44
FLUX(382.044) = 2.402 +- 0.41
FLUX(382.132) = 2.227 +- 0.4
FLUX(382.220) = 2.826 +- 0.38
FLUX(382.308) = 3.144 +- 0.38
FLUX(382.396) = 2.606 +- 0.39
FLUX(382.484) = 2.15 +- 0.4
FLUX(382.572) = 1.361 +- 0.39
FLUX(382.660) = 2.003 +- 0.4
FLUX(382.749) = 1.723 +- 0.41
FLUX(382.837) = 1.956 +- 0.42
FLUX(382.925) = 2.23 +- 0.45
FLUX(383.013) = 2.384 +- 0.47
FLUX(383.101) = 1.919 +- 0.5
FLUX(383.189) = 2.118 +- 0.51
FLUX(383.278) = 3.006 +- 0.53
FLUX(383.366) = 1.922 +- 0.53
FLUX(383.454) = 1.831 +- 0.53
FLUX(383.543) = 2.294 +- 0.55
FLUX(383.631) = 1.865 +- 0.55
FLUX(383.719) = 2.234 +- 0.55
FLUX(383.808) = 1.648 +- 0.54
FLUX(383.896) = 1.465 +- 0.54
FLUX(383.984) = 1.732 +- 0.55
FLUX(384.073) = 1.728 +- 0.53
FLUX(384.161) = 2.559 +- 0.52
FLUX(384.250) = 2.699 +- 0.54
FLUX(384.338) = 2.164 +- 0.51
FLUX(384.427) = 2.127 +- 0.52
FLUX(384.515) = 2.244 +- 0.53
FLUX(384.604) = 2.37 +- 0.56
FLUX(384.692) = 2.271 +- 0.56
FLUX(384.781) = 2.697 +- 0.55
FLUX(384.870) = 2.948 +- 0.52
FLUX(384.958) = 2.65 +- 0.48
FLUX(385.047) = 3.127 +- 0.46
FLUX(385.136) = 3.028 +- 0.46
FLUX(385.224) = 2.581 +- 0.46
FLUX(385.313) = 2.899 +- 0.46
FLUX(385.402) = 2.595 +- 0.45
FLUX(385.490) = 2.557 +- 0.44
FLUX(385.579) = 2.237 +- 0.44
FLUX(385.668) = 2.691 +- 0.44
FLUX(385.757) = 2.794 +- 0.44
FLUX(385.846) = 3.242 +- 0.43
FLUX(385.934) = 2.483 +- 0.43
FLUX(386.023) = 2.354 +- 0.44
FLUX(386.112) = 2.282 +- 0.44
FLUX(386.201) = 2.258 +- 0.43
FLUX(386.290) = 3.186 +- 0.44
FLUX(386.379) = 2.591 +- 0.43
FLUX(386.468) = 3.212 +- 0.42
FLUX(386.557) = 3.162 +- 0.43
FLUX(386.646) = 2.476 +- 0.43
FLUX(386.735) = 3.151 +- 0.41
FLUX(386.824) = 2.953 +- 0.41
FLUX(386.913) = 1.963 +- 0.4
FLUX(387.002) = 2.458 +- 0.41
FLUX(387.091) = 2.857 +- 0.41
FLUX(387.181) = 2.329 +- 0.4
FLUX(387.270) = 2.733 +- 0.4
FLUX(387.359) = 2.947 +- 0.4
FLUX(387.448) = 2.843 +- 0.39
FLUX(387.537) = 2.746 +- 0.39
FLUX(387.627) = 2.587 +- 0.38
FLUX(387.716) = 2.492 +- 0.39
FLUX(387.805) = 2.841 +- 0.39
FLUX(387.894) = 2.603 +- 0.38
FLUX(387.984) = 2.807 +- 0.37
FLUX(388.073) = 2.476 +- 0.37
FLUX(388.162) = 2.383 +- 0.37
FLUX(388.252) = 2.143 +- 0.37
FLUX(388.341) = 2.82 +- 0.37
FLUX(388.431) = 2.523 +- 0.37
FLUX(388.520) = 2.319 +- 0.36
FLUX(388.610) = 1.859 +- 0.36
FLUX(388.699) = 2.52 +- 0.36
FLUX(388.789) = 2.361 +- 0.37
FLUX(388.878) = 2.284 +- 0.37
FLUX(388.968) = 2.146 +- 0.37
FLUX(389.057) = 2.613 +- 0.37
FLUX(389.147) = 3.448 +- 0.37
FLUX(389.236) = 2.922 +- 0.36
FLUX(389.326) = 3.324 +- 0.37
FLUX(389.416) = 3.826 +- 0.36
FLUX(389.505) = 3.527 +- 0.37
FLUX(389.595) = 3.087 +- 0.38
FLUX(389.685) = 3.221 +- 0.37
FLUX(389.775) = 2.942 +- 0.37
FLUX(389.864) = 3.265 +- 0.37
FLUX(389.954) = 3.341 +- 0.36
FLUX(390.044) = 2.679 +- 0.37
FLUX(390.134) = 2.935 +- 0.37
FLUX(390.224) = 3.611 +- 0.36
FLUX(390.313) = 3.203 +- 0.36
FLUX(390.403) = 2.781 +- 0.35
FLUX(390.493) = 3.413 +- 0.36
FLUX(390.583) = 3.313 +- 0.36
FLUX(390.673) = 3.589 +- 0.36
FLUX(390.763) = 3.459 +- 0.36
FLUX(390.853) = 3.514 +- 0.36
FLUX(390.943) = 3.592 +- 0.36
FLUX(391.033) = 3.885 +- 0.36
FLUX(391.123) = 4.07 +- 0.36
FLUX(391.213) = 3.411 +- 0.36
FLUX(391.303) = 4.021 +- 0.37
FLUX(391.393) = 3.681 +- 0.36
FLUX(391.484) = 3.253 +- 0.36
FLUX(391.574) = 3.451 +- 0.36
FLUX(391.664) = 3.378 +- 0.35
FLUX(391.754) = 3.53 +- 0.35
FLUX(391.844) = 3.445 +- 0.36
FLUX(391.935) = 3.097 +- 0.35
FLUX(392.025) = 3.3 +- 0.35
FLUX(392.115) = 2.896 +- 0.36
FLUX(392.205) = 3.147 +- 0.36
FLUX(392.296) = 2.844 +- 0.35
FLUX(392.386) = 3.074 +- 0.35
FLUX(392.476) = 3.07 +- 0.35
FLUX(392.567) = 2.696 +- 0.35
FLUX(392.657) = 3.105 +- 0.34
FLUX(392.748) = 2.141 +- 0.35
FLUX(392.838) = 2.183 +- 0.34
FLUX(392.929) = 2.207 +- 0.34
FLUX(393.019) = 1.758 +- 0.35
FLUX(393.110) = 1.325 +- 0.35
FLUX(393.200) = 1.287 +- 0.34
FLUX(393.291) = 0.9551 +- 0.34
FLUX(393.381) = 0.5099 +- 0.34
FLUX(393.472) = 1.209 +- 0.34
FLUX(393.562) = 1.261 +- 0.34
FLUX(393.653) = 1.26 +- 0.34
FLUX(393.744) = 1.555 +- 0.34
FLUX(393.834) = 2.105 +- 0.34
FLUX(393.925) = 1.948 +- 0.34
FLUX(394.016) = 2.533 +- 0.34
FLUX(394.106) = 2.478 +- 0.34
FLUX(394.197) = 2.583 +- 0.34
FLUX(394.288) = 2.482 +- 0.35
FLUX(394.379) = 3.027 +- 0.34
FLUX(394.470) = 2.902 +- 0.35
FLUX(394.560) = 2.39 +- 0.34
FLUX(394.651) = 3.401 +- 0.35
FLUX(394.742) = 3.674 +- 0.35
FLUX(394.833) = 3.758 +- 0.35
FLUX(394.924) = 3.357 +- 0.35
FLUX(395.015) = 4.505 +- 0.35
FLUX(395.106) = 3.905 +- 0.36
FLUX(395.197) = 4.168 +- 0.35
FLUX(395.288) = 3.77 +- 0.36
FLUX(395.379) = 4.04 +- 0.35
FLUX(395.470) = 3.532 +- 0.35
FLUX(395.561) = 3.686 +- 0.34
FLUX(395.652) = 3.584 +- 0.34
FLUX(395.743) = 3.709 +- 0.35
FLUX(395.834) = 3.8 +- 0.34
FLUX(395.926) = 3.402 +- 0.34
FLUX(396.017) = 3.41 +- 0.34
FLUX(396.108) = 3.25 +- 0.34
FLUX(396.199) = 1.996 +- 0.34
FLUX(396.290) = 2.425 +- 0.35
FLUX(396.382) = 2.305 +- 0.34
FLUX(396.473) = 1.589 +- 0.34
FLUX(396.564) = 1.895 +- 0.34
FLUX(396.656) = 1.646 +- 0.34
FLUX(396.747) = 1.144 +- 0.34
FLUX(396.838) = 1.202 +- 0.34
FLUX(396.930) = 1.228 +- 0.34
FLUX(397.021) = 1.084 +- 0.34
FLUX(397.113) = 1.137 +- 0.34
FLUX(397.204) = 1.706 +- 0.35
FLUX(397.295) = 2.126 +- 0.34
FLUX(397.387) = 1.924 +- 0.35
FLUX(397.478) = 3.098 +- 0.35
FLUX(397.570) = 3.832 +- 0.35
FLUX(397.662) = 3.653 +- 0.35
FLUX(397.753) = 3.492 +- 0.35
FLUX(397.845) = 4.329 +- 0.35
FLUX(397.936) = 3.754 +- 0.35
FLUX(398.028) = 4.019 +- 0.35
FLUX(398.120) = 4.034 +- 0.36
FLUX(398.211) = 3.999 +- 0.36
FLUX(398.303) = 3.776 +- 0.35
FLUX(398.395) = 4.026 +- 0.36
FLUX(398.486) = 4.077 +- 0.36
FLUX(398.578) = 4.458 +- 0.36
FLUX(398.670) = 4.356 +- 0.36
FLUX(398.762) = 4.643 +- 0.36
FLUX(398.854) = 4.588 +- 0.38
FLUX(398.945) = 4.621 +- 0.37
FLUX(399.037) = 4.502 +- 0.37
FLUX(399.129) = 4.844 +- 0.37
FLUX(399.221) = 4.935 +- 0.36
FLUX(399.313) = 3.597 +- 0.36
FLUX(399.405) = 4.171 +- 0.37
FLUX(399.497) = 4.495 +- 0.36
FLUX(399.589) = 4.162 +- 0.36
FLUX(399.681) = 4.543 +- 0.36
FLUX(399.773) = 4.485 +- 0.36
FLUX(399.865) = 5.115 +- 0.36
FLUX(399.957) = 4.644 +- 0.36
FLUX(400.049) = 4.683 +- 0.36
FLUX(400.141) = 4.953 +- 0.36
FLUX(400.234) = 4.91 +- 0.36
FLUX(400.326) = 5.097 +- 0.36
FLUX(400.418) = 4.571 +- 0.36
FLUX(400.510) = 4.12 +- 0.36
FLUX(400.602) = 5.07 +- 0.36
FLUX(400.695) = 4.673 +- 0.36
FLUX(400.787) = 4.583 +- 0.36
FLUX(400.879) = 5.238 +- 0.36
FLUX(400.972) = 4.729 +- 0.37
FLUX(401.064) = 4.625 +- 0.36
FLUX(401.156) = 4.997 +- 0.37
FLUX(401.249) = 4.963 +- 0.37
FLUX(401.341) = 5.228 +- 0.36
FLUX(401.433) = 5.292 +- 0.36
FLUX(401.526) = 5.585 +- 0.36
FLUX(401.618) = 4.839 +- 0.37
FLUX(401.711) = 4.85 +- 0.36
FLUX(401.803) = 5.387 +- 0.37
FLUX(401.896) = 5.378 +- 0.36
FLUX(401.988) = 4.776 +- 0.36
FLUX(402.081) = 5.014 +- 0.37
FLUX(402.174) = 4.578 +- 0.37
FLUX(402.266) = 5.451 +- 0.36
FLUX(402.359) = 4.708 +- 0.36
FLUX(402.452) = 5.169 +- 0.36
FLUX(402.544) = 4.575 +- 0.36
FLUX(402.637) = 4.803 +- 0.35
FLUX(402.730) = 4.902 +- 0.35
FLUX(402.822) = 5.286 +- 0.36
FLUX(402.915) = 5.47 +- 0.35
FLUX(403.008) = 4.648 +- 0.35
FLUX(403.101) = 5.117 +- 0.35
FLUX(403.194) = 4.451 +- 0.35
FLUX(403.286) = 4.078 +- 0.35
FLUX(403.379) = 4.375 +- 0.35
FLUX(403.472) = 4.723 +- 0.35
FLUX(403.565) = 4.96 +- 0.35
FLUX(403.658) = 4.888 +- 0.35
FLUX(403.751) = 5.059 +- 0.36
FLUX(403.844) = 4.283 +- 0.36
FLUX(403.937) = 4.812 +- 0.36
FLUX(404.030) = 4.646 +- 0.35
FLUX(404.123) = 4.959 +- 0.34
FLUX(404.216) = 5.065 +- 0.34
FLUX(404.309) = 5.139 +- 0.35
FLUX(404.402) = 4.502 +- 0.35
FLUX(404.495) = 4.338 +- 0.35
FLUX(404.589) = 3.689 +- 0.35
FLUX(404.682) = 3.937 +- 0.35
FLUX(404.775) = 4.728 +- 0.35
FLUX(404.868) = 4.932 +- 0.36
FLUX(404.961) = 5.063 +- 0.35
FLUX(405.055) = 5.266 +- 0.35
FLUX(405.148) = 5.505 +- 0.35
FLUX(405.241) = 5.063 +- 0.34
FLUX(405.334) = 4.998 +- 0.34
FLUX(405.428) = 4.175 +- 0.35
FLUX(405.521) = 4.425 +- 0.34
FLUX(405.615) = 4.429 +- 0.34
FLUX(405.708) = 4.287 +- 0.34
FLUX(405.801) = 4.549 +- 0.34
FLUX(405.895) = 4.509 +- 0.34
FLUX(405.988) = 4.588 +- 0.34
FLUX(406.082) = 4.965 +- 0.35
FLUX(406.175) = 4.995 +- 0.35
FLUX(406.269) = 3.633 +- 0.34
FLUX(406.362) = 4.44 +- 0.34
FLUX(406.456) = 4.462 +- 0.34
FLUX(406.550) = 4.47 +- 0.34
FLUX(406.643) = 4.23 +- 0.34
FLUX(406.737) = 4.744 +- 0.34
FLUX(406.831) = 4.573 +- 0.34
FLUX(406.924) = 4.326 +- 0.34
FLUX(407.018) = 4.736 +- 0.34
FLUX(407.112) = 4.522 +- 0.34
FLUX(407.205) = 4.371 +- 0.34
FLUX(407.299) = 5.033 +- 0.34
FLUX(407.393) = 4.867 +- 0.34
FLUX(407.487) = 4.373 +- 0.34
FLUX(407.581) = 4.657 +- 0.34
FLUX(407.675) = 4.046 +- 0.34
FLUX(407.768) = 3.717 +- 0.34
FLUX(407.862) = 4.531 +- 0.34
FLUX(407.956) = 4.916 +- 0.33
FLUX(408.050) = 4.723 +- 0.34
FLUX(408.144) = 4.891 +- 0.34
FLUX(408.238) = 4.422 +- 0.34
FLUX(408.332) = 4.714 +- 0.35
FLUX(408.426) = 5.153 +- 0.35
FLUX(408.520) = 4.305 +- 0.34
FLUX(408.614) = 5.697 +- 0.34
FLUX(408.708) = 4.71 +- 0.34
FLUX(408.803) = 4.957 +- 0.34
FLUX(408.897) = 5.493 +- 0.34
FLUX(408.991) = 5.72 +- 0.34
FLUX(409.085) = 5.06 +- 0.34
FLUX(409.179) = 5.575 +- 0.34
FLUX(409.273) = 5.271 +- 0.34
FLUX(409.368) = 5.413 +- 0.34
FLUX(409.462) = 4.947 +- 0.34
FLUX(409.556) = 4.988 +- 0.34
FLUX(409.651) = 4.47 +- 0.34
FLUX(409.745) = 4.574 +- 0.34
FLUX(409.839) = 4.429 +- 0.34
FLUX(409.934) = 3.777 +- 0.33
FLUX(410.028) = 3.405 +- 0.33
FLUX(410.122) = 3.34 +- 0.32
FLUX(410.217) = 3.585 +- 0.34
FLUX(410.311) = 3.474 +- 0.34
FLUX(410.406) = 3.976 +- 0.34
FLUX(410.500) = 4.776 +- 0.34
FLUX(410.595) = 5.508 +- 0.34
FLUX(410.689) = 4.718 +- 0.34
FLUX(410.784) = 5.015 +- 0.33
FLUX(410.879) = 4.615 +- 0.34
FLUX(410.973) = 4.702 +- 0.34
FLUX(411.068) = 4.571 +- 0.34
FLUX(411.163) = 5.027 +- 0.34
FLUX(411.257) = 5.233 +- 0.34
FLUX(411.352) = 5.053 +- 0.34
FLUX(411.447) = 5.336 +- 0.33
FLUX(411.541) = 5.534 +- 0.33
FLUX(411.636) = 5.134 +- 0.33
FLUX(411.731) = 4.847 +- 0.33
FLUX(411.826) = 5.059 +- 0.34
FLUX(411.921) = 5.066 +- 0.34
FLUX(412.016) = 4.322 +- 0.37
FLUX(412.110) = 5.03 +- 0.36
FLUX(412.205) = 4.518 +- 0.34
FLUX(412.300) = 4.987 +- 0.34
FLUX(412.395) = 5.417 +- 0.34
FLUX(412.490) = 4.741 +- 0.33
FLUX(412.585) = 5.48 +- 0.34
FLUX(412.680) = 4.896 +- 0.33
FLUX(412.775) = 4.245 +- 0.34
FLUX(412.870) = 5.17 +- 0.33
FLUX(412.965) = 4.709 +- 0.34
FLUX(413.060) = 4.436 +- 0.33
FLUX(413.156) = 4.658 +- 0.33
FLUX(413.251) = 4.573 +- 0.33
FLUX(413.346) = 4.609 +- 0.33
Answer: 1.9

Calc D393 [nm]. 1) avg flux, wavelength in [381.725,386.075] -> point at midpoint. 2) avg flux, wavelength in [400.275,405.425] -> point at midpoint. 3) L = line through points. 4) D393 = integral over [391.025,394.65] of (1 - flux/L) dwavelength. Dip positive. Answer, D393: 0.95 nm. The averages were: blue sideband 2.36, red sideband 4.85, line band 2.58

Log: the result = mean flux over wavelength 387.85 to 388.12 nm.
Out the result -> 2.63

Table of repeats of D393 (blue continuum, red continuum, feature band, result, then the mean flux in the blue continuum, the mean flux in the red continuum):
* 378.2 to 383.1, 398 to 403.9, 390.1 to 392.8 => 0.36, 2.77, 4.71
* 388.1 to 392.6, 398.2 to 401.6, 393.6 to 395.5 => 0.40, 3.1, 4.64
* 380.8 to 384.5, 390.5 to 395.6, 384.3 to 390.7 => -0.29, 2.39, 2.91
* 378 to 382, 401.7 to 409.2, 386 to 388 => 0.44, 2.96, 4.74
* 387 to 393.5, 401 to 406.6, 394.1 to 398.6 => 0.79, 2.84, 4.78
